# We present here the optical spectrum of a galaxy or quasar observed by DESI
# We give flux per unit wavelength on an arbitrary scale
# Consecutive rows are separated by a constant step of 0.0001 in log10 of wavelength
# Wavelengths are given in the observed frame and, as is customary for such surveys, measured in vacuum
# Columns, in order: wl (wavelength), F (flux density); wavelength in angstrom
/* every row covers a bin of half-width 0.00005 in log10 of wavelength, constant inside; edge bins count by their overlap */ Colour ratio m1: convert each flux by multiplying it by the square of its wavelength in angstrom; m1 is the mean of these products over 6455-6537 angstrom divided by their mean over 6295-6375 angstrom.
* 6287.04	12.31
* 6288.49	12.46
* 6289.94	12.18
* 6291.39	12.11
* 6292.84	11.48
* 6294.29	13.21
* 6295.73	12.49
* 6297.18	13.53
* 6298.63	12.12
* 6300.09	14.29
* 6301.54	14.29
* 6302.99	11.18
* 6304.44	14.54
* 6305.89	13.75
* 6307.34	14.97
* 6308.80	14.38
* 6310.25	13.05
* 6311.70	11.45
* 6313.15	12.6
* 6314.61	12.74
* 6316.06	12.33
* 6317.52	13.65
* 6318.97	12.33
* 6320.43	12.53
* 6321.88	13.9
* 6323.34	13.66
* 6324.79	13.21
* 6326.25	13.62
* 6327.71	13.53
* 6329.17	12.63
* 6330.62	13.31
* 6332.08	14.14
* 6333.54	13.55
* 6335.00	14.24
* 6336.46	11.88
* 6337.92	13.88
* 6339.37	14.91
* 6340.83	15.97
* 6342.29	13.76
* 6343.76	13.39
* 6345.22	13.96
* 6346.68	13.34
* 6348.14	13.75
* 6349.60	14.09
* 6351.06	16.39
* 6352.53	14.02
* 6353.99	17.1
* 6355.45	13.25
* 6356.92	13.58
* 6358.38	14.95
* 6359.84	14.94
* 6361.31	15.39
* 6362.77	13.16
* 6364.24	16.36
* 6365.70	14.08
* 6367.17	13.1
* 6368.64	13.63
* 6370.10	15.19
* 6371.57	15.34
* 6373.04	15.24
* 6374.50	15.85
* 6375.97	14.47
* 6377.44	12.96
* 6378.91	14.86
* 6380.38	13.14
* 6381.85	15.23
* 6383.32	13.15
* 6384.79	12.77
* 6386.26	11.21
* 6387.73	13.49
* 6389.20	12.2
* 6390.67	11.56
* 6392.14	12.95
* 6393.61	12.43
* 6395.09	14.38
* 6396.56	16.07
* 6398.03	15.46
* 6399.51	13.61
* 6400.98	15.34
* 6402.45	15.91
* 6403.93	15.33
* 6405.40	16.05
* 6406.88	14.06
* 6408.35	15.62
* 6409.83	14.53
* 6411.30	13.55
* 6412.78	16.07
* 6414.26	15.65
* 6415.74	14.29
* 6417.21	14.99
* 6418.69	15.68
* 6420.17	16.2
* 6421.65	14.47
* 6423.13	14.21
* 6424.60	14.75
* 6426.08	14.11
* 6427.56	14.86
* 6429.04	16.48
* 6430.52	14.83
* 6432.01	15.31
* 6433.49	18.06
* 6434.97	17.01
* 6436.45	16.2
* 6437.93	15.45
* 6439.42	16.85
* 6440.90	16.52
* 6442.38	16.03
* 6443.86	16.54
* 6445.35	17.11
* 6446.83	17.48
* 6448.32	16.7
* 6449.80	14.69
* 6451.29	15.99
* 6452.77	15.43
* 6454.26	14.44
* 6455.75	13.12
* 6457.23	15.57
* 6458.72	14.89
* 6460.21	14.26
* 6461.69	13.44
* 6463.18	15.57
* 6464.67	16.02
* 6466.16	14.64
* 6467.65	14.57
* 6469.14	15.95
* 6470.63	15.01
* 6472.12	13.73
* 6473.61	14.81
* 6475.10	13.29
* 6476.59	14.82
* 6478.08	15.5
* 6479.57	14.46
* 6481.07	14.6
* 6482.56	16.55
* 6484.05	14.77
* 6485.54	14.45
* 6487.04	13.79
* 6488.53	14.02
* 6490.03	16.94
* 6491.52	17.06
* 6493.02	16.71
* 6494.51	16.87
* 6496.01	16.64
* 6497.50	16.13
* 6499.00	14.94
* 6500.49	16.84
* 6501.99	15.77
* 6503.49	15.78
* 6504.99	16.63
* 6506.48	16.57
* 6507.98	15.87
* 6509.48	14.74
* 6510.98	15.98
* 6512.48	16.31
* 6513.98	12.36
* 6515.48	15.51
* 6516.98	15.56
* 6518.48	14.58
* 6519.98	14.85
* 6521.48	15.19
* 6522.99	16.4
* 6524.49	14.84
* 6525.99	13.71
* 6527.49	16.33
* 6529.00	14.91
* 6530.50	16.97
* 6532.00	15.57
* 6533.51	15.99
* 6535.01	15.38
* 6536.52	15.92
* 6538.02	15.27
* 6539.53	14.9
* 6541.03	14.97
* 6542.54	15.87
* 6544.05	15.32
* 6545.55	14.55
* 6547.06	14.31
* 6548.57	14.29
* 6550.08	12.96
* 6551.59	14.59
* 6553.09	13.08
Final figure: 1.2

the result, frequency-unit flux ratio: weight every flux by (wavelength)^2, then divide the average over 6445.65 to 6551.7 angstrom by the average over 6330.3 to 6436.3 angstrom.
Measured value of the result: 1.09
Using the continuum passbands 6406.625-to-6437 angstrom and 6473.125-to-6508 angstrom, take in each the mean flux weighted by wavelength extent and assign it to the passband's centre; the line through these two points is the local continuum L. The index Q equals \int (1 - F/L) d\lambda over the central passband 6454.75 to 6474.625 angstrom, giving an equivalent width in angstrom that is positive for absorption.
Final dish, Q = 1.0 angstrom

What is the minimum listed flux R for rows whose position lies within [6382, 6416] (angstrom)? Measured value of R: 11.21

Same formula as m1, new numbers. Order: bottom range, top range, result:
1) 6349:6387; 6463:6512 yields 1.12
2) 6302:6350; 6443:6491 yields 1.17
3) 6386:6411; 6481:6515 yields 1.14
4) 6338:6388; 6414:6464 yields 1.11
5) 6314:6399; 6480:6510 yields 1.18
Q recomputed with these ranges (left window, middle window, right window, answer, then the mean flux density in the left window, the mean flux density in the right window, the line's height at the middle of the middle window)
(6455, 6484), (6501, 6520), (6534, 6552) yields -0.8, 14.8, 14.9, 14.8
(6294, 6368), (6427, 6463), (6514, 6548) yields -2.8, 13.7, 15.2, 14.6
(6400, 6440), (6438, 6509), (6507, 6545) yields -0.6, 15.4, 15.3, 15.4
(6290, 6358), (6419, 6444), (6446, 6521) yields -1.7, 13.5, 15.3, 14.7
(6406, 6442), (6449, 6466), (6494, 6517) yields 0.8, 15.4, 15.8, 15.6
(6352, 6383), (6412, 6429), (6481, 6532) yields -0.2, 14.5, 15.6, 14.9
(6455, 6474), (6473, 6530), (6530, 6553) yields -2.0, 14.7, 15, 14.9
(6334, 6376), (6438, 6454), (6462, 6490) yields -1.6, 14.5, 14.8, 14.7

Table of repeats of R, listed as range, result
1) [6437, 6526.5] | 12.36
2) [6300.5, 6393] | 11.18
